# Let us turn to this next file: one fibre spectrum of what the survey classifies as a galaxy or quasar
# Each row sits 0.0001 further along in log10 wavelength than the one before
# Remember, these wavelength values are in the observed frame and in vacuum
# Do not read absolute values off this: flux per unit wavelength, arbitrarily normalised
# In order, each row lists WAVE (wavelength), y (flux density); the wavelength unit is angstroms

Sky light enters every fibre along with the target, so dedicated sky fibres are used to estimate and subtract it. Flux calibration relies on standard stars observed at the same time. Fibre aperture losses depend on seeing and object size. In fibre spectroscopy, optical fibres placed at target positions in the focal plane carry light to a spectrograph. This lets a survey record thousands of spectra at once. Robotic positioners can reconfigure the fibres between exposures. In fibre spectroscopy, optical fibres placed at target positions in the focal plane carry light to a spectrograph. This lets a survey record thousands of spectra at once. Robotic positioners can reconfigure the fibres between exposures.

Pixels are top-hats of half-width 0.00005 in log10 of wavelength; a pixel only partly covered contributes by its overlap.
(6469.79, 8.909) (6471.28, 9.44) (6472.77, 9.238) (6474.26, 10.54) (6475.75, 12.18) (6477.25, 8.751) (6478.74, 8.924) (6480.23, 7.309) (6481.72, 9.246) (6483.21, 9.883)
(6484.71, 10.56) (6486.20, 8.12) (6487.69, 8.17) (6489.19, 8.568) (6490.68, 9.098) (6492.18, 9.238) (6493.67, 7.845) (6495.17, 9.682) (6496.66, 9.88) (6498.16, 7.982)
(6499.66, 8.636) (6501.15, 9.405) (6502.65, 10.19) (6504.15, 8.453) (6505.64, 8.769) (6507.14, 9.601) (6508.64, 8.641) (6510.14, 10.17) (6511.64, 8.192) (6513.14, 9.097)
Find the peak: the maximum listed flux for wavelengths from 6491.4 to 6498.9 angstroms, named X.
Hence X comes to 9.88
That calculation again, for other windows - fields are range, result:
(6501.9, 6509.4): 10.19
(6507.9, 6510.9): 10.17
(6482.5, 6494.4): 10.56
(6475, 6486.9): 12.18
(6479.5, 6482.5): 9.246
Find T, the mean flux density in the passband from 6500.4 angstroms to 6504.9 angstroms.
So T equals 9.37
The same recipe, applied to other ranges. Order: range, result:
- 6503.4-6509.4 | 8.87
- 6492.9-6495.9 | 8.76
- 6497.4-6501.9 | 8.67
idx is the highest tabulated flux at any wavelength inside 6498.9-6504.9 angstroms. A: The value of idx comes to 10.19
